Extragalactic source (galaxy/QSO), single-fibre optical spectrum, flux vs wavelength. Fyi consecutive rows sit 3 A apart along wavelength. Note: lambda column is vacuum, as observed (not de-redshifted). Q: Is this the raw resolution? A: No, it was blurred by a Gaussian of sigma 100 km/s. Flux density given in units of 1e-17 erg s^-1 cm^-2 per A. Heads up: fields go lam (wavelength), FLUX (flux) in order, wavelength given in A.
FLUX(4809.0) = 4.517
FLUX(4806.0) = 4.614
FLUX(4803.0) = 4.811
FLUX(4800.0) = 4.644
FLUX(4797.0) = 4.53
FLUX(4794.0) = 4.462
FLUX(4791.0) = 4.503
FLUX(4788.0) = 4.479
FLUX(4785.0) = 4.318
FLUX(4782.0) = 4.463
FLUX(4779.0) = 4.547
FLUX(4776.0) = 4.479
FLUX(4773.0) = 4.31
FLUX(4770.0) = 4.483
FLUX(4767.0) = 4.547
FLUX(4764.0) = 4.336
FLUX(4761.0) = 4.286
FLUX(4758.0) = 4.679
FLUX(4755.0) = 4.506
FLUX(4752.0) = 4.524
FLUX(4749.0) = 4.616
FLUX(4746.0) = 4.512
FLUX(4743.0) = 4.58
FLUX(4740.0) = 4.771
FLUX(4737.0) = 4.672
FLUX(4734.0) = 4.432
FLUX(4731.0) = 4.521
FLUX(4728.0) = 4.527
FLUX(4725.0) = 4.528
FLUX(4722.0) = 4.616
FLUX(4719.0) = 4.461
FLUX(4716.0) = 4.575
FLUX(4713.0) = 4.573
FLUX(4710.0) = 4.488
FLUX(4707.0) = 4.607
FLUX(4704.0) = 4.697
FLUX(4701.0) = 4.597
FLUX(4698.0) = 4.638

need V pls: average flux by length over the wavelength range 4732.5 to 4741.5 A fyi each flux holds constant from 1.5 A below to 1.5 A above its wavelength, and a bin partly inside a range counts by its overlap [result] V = 4.62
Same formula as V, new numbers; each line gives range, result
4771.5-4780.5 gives 4.45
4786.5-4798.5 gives 4.49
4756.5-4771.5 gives 4.47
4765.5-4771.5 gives 4.51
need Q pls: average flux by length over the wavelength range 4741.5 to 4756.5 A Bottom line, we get 4.55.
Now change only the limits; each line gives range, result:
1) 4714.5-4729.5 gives 4.54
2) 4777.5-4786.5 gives 4.44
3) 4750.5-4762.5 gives 4.5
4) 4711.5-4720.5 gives 4.54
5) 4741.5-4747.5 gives 4.55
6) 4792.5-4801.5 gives 4.55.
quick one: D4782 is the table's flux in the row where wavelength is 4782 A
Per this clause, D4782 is 4.463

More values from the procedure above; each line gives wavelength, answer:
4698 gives 4.638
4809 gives 4.517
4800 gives 4.644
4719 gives 4.461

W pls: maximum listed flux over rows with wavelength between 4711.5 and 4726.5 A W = 4.616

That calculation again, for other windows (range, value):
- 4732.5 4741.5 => 4.771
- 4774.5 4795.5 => 4.547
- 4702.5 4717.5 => 4.697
